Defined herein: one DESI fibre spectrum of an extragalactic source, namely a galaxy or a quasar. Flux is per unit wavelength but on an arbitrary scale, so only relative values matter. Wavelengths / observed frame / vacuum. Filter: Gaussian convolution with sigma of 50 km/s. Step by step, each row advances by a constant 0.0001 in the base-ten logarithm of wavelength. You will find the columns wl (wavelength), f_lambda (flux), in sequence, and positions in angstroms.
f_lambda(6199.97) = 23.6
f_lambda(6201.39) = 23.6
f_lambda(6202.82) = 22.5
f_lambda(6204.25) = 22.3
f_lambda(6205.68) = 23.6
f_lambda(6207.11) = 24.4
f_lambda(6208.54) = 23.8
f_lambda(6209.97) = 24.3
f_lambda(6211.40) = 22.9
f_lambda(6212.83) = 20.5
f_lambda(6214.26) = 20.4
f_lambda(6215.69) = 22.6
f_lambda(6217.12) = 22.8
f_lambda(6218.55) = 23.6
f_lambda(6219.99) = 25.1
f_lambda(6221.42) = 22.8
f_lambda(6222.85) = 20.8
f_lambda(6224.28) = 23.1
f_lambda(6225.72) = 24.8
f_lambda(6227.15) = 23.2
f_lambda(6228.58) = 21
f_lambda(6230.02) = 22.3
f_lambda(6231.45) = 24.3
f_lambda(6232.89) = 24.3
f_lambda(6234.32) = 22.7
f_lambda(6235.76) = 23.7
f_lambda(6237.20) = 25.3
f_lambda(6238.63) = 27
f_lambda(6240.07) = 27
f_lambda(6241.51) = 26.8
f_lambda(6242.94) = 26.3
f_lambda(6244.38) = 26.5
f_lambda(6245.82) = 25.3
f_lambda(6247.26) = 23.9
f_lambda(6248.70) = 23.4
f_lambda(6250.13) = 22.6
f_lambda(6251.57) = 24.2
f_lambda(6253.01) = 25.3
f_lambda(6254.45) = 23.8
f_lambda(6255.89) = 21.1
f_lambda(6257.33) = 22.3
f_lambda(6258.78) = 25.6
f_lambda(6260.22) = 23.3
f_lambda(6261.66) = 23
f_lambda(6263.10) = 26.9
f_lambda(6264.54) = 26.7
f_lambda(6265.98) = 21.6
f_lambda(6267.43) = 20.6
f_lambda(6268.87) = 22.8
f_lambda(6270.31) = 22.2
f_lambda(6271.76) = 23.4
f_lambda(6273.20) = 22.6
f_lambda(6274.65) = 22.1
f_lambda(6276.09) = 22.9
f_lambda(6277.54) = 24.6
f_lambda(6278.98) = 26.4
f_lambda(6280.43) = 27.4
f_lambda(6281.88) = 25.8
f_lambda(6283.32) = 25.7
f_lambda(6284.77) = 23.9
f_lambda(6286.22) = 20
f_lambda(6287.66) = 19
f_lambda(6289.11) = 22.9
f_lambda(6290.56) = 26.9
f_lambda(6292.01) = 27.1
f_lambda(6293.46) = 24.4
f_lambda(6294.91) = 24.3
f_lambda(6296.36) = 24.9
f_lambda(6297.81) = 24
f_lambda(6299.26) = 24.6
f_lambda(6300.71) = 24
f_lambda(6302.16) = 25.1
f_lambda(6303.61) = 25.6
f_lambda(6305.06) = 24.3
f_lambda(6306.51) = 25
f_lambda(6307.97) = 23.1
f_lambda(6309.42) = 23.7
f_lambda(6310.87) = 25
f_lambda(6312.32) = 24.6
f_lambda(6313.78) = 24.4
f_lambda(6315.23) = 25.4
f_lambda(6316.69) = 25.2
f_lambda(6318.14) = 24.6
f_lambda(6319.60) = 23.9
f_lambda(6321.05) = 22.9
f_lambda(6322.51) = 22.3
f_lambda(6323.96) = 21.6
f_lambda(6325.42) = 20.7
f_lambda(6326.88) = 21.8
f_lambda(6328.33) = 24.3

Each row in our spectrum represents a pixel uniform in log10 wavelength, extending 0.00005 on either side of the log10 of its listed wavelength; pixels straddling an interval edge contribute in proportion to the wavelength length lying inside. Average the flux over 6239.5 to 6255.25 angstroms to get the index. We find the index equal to 25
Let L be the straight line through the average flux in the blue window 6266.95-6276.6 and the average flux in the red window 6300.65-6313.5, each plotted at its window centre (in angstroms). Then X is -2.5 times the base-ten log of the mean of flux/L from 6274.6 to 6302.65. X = -0.04 mag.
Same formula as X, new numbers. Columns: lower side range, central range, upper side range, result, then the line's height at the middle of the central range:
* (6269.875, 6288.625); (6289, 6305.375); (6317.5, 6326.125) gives -0.079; 23.2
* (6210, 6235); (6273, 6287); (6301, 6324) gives -0.020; 23.7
